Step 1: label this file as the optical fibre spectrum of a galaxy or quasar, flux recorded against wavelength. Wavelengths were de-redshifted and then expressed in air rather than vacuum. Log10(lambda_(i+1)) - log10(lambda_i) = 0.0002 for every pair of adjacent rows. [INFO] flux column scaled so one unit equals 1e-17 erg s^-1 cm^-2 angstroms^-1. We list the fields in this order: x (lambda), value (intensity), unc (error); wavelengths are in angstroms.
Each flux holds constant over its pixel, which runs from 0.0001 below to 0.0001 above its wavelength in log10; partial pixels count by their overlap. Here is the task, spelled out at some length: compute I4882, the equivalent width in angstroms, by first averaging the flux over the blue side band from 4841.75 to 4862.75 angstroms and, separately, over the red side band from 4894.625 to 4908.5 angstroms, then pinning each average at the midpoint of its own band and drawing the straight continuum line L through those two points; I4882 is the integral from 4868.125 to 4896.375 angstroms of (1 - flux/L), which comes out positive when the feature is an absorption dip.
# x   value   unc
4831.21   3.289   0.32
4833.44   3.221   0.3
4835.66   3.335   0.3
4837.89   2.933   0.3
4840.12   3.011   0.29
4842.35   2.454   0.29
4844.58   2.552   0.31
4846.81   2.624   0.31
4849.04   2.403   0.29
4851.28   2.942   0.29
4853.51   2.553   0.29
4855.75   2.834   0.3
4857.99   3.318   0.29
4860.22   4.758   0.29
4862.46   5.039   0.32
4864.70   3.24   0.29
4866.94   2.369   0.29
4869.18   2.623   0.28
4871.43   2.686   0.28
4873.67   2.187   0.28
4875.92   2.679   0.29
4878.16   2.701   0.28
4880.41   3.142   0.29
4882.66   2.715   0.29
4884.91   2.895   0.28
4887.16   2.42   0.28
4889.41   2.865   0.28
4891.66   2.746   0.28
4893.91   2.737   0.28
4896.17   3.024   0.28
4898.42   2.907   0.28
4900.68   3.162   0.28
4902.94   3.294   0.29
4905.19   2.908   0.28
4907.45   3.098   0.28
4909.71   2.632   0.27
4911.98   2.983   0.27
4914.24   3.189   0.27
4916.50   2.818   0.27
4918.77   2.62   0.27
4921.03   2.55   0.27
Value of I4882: 3.26 angstroms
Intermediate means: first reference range 3.09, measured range 2.71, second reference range 3.06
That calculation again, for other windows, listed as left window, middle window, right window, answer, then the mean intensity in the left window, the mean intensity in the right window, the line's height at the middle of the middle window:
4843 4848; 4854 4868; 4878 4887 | -4.54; 2.58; 2.83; 2.68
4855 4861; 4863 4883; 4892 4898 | 3.29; 3.63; 2.87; 3.32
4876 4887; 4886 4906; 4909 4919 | -0.40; 2.81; 2.88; 2.84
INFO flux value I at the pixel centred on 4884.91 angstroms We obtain 2.895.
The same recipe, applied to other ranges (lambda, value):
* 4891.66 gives 2.746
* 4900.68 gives 3.162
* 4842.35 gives 2.454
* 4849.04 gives 2.403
